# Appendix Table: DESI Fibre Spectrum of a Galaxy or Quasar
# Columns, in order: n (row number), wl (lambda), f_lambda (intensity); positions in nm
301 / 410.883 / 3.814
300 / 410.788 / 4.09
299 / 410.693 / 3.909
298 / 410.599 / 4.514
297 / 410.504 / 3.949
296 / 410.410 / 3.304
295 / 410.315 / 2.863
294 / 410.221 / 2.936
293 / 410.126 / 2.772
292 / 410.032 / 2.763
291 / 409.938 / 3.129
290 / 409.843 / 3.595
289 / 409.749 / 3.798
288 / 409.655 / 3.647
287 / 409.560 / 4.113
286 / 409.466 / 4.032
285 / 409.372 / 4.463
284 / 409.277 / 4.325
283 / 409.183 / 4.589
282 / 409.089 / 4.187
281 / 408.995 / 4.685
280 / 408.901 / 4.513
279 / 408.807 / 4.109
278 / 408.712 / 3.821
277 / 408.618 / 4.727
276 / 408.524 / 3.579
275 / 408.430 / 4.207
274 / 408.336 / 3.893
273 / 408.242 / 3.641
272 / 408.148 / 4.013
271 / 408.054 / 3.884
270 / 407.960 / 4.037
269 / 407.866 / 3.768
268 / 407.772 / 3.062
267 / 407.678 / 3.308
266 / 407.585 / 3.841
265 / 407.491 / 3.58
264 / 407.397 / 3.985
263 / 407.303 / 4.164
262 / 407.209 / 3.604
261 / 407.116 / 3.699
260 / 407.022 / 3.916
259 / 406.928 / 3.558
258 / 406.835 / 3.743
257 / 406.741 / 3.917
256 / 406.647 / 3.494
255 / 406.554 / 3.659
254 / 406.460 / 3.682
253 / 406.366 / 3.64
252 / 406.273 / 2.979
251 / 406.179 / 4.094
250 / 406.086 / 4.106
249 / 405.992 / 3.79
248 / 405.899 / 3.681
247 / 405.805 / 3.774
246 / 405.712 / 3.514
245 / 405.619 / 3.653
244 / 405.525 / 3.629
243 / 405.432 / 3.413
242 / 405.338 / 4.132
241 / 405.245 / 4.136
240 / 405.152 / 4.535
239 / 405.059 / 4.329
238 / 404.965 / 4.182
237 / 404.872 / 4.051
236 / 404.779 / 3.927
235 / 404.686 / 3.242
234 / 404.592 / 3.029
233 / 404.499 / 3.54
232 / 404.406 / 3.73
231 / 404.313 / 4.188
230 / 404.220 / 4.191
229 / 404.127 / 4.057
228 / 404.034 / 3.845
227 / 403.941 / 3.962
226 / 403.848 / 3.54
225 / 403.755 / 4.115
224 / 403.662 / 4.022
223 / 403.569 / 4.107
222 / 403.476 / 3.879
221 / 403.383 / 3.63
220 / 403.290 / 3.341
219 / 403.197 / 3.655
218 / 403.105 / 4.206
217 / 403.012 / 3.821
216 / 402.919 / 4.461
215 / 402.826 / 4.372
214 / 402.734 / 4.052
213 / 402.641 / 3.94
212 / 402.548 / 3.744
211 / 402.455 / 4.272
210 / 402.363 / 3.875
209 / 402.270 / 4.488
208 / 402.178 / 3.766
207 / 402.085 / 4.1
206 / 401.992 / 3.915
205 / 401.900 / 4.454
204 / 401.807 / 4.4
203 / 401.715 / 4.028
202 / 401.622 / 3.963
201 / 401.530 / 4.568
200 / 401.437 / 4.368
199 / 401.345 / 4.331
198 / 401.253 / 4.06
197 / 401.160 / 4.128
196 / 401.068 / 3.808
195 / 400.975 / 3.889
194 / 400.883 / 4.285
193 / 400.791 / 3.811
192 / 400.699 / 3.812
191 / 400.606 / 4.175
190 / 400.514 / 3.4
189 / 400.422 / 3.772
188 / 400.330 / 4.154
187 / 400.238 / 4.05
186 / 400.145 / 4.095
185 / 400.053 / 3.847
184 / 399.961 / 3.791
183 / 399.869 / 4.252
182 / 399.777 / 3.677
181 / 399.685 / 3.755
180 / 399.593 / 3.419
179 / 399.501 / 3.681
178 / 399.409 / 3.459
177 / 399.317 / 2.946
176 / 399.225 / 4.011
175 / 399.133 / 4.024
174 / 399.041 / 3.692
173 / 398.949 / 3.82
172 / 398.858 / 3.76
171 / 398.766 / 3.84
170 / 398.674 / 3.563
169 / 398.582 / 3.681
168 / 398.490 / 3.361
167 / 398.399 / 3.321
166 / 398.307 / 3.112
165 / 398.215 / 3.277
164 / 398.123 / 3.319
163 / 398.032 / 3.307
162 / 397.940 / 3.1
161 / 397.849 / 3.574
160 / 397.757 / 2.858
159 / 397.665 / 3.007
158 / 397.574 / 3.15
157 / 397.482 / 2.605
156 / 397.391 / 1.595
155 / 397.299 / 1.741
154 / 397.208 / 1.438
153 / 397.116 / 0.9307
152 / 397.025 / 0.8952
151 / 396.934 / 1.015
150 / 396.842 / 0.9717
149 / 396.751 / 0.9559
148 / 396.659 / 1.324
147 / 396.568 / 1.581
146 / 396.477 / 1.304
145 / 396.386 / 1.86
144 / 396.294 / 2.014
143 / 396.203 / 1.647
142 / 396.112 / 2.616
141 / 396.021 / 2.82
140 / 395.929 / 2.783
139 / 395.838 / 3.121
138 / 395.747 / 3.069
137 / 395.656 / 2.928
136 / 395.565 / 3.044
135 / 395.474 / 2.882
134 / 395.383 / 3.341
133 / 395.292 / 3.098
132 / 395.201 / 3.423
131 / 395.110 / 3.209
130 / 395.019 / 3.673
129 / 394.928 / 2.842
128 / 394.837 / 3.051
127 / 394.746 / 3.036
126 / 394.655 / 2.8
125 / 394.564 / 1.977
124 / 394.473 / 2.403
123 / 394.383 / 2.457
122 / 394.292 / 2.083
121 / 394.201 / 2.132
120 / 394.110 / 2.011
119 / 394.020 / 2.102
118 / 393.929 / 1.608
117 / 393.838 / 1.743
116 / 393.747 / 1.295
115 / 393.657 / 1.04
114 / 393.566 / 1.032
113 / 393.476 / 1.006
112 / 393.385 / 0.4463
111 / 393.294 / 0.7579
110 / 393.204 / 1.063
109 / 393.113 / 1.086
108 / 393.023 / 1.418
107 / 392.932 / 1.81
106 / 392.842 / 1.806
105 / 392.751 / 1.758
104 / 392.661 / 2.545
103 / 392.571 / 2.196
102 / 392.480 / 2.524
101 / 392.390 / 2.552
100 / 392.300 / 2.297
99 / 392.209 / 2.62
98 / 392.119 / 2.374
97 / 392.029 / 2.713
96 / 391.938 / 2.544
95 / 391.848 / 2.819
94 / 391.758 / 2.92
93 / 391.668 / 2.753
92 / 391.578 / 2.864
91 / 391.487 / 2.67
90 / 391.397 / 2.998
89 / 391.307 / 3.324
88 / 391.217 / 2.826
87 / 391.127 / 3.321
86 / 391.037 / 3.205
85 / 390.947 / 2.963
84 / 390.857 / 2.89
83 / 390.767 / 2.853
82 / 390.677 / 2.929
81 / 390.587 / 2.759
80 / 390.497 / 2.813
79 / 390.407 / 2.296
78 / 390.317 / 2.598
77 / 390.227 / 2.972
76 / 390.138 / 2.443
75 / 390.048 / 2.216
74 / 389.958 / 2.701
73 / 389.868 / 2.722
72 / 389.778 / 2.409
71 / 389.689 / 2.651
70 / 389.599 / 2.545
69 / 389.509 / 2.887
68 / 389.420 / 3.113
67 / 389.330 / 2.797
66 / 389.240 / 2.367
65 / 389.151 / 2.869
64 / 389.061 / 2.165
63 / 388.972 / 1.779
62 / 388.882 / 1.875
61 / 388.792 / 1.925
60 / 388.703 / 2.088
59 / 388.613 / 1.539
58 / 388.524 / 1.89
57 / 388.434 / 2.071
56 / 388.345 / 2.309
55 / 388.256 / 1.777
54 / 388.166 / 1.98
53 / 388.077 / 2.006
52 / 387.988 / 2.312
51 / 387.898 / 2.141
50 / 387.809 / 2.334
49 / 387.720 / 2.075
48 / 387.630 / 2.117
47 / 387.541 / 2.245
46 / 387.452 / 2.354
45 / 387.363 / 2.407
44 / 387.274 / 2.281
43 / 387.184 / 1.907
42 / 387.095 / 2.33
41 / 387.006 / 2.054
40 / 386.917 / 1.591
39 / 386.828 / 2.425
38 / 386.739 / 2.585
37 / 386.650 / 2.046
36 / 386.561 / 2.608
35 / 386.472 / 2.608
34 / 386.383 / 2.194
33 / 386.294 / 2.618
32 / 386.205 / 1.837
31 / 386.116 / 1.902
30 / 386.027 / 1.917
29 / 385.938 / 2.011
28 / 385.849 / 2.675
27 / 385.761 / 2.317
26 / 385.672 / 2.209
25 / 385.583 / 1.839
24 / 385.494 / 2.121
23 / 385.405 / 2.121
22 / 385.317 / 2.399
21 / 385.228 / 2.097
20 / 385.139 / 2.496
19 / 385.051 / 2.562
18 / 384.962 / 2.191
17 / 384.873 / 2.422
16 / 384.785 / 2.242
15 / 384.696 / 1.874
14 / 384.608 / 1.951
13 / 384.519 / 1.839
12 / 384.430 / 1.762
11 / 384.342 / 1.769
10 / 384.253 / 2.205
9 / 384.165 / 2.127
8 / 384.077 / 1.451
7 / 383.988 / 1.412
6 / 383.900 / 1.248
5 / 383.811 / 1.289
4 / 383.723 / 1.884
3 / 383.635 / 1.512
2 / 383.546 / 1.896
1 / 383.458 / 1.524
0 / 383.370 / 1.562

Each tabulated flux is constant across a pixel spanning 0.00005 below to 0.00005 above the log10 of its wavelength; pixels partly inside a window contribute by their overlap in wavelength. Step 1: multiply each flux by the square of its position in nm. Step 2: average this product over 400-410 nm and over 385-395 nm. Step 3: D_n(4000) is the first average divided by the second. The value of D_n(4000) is 1.9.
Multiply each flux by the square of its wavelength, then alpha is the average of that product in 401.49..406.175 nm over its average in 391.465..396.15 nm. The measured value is 1.78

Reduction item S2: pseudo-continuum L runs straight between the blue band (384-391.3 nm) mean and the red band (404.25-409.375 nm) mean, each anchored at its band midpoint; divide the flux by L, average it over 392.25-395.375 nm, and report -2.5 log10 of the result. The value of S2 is 0.331 mag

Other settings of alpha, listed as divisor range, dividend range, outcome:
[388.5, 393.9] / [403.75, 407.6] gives 1.78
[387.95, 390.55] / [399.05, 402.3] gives 1.78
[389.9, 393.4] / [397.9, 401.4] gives 1.59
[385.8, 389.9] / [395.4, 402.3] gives 1.52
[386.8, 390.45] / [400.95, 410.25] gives 1.86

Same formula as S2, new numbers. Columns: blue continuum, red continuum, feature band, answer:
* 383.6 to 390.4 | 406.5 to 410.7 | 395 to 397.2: 0.261 mag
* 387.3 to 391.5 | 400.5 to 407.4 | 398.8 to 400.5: -0.087 mag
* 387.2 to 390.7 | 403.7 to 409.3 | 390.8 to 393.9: 0.197 mag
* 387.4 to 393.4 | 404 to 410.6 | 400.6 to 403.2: -0.222 mag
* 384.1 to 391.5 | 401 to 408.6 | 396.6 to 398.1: 0.495 mag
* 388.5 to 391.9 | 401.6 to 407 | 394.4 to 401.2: 0.104 mag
